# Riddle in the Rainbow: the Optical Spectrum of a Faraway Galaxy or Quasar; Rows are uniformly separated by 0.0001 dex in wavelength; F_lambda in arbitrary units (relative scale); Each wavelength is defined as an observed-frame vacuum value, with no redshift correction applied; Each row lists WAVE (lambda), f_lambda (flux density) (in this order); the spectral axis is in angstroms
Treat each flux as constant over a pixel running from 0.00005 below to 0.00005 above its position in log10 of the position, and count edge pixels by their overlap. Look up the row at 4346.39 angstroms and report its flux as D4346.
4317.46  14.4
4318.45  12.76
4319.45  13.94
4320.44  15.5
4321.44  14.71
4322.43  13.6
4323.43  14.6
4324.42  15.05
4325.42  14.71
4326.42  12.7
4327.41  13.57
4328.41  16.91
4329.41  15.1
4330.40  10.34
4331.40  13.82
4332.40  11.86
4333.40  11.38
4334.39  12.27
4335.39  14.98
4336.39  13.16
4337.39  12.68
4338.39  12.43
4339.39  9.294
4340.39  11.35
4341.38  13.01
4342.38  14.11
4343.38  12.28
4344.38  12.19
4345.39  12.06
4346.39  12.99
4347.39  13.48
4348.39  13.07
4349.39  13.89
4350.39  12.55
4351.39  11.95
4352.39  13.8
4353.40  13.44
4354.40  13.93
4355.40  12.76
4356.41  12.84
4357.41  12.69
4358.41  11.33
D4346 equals 12.99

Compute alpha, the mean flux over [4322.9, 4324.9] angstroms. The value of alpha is 14.8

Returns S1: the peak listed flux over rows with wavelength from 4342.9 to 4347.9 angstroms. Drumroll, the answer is 13.48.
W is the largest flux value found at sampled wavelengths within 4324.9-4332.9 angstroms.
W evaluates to 16.91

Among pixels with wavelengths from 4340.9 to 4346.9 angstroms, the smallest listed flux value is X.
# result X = 12.06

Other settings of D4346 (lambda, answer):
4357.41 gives 12.69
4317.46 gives 14.4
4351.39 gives 11.95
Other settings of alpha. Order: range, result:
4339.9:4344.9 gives 12.6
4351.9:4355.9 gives 13.5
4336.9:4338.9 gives 12.5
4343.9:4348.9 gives 12.7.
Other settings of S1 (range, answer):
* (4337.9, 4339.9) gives 12.43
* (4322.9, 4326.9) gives 15.05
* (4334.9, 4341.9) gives 14.98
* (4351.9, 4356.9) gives 13.93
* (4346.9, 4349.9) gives 13.89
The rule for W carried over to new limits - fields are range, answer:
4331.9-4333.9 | 11.86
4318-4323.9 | 15.5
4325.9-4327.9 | 13.57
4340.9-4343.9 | 14.11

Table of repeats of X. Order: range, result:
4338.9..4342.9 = 9.294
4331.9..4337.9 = 11.38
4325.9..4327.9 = 12.7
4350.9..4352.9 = 11.95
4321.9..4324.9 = 13.6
